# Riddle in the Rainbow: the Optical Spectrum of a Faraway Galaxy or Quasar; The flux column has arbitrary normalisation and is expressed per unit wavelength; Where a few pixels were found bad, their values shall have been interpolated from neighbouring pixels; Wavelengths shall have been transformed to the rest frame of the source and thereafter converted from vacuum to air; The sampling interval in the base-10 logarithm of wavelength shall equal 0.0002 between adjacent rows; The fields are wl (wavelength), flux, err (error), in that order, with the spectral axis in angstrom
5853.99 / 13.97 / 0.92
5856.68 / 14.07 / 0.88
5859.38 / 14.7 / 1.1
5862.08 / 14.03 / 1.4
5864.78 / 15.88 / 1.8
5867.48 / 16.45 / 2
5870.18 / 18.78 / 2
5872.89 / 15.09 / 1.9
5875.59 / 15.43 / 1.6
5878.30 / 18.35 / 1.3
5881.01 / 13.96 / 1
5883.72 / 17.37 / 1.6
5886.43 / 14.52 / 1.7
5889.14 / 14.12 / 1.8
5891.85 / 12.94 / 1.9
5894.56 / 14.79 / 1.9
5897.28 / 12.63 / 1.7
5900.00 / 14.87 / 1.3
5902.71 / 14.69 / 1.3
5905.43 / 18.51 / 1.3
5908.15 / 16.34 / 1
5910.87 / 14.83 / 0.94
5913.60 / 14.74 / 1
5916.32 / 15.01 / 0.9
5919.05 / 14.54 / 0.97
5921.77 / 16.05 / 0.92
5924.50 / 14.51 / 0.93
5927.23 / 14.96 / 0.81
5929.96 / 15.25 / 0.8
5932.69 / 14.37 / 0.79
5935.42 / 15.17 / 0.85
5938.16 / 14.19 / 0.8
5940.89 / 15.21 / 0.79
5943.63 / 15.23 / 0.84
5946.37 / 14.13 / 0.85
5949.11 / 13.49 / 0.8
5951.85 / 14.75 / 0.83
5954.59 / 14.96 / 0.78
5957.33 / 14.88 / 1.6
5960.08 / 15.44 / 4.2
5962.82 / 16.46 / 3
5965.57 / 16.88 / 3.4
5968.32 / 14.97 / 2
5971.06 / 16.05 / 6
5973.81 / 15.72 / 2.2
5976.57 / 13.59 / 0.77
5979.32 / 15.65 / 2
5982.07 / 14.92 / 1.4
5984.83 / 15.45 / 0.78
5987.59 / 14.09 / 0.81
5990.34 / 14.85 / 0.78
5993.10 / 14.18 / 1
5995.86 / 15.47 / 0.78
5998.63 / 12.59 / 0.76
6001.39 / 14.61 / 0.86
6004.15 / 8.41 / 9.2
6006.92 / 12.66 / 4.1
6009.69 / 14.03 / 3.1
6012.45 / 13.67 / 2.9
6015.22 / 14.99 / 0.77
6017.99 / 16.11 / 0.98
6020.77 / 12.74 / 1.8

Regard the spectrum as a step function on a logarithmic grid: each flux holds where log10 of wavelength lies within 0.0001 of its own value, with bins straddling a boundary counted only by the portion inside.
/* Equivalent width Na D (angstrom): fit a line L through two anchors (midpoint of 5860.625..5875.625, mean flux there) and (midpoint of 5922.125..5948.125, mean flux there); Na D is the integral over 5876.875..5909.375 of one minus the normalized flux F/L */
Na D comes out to 0.6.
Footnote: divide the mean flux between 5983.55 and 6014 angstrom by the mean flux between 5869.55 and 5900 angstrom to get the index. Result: 0.90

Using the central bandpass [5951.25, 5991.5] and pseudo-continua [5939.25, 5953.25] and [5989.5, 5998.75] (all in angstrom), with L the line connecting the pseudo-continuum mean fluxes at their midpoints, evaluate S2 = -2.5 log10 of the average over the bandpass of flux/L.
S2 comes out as -0.055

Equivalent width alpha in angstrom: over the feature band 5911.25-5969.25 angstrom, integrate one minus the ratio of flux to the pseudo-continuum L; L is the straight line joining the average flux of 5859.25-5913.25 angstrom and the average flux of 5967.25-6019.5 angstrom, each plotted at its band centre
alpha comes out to -0.6 angstrom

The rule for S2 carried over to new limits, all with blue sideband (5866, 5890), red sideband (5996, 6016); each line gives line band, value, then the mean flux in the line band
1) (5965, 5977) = -0.12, 15.5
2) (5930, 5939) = 0.00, 14.7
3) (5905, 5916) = -0.03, 15.8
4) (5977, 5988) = -0.10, 15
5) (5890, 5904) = 0.12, 14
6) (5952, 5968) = -0.11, 15.6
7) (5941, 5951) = 0.00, 14.4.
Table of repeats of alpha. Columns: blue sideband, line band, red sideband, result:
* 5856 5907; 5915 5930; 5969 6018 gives -0.1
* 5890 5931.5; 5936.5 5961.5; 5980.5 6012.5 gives -0.5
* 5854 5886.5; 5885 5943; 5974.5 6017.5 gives 0.9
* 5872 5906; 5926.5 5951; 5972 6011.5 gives -0.1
